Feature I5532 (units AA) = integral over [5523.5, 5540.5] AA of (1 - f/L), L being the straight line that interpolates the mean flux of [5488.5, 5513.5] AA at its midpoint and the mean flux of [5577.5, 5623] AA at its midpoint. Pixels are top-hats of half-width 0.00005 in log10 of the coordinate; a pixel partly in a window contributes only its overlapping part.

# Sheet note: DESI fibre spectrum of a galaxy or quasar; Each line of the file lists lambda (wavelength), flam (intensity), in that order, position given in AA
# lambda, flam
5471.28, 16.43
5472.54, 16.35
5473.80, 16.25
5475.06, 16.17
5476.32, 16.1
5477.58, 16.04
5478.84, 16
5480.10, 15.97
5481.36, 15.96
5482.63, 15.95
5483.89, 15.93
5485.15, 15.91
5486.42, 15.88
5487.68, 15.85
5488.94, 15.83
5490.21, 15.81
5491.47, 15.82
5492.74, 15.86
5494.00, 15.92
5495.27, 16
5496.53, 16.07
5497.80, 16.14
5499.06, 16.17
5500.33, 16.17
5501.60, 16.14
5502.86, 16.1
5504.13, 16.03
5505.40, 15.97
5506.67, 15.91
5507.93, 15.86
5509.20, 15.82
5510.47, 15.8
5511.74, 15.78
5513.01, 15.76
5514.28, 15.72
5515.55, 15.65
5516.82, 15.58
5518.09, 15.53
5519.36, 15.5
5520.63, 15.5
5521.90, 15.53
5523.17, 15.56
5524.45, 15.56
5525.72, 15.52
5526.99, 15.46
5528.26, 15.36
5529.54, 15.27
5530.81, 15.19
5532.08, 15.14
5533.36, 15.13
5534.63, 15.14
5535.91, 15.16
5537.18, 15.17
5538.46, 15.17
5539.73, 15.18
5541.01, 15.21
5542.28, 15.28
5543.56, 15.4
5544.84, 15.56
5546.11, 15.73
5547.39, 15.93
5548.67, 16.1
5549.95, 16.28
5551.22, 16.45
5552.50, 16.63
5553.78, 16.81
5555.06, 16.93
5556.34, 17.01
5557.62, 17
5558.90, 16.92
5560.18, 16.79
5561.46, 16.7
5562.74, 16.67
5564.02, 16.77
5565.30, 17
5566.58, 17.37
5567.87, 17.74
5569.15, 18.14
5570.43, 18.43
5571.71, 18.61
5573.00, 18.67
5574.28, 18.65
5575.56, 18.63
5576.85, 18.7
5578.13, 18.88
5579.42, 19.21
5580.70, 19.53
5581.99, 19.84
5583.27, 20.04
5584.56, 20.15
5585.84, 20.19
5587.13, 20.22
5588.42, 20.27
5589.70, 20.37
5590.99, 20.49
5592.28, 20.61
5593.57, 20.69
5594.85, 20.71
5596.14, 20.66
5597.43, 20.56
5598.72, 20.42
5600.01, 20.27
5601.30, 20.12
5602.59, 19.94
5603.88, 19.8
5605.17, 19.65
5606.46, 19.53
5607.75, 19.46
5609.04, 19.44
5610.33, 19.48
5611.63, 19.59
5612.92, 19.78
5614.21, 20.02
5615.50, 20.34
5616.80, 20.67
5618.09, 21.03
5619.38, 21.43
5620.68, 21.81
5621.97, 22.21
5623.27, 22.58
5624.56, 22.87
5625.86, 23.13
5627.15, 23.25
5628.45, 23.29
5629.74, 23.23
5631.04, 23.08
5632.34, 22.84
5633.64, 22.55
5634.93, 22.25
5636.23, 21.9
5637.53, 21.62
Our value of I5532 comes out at 2.0 AA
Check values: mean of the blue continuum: 15.9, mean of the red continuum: 20.2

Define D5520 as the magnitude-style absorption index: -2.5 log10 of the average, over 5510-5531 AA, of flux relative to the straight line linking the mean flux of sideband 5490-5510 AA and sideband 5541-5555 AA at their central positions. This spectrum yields 0.03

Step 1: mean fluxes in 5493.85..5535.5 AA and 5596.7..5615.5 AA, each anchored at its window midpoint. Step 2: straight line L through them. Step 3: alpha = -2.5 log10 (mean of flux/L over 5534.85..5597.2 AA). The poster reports 0.02 mag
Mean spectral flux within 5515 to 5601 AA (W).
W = 17.4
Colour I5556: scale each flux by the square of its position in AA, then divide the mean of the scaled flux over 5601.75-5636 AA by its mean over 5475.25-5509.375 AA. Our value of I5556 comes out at 1.39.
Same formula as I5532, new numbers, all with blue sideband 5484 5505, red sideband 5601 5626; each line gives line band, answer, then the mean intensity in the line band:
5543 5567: 2.37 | 16.5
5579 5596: -0.53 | 20.2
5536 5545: 1.27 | 15.3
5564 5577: 0.57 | 18.1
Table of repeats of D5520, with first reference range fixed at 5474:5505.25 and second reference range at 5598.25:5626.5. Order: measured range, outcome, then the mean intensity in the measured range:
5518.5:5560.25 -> 0.14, 15.8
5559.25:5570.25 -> 0.10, 17.2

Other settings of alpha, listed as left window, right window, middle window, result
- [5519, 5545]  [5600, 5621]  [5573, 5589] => -0.07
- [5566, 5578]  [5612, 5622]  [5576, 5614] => -0.02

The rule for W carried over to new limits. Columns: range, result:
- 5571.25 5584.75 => 19.1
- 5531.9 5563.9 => 16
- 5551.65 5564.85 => 16.8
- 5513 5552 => 15.5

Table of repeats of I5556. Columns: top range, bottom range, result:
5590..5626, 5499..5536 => 1.36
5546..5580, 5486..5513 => 1.12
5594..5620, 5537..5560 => 1.28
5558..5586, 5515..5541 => 1.21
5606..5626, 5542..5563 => 1.30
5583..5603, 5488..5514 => 1.32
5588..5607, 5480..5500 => 1.32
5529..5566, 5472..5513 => 1.02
